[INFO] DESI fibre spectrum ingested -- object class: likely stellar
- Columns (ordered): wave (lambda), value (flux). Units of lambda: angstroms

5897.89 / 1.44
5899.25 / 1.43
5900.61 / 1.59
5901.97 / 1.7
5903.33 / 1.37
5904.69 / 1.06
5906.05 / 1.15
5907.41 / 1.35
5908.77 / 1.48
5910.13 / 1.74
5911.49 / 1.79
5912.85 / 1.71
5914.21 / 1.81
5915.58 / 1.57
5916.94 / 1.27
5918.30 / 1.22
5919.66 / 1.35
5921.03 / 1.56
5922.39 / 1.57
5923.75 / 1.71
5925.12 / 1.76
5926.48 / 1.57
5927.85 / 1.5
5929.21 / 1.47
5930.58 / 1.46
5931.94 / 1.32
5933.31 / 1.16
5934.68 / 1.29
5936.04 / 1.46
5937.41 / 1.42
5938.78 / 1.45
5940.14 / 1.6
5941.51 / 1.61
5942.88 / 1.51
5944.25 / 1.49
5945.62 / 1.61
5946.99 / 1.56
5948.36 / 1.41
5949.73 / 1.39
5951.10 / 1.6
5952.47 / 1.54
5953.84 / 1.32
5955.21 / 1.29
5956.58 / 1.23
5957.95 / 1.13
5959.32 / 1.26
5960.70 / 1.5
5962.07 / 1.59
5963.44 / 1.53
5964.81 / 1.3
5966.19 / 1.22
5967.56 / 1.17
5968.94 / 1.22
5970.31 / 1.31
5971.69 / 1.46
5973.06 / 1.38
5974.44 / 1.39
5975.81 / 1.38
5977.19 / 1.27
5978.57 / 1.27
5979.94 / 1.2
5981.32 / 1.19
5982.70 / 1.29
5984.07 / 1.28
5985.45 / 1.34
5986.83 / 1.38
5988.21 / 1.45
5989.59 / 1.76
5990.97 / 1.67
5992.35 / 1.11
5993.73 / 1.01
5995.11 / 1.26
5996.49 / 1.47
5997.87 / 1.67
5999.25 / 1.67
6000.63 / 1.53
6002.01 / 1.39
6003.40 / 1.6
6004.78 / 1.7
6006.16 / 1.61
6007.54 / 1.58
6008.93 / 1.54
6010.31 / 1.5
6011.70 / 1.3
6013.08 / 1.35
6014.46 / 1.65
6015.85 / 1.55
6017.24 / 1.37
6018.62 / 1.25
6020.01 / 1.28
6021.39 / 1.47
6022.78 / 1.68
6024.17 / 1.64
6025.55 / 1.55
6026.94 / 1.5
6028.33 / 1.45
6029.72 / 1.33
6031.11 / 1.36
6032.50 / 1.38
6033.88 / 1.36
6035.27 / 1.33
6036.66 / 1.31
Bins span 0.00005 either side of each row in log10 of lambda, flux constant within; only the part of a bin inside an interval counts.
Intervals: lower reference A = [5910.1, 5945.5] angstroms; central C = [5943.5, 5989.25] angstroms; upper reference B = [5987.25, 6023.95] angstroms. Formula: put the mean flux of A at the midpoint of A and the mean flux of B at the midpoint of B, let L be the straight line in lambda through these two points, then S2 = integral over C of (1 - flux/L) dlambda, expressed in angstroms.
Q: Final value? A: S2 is 4.0 angstroms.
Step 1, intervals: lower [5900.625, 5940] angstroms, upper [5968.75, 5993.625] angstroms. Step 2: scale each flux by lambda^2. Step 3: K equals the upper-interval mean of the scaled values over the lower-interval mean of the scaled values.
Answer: 0.9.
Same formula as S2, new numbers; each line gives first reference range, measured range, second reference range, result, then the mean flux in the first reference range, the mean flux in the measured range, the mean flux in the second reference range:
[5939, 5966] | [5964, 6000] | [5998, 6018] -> 3.29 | 1.44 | 1.35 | 1.53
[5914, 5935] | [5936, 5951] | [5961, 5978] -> -0.91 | 1.47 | 1.51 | 1.35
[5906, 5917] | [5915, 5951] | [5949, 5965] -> 0.37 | 1.58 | 1.47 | 1.39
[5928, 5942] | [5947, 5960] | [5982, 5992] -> 0.61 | 1.42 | 1.36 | 1.44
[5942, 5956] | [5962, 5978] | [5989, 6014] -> 1.47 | 1.47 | 1.34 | 1.49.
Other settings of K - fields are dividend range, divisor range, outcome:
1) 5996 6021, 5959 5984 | 1.14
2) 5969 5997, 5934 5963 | 0.94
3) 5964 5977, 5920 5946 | 0.89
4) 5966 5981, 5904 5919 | 0.90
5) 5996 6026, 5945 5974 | 1.12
